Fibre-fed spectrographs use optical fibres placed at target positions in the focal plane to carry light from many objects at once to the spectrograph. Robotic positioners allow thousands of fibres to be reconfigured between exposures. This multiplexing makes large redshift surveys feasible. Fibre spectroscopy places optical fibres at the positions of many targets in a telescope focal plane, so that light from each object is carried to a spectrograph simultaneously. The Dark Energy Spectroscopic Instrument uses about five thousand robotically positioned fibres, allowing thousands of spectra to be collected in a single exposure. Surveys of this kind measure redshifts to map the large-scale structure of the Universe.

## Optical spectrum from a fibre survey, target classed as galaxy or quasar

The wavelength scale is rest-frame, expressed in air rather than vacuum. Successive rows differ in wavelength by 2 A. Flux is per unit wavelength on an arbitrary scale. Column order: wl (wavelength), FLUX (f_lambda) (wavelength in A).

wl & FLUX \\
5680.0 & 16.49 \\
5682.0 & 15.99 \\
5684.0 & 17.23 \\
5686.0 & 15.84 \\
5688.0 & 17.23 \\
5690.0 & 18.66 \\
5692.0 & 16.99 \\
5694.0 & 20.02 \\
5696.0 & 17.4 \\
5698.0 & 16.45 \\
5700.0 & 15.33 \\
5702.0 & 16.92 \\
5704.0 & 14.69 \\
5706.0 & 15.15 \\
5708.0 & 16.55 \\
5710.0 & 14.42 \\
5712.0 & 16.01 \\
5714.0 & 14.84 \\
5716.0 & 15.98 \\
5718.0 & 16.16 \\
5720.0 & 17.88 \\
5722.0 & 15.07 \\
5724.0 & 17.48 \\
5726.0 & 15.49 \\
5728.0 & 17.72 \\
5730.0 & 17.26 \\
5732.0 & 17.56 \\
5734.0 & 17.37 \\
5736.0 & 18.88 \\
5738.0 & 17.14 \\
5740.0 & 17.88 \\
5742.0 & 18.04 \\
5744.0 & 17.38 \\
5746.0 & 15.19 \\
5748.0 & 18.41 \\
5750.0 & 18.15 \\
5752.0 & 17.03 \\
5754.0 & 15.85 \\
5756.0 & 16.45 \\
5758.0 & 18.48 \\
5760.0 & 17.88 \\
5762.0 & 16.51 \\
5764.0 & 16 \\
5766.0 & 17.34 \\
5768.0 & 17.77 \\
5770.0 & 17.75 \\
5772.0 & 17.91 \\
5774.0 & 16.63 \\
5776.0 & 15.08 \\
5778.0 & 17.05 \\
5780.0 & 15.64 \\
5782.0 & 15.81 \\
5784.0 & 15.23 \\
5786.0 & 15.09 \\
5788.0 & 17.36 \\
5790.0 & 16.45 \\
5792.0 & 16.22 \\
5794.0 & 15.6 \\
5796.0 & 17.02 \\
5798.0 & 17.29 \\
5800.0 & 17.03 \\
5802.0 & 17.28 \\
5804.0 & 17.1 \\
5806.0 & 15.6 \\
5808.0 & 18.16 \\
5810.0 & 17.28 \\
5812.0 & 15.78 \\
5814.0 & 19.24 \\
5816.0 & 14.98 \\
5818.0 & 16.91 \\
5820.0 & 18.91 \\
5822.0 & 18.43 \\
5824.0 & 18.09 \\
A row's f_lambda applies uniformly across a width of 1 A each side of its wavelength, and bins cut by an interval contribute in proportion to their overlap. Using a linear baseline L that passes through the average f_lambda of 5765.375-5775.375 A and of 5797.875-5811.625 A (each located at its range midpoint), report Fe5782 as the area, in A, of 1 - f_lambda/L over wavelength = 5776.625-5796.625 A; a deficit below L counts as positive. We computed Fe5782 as 1.3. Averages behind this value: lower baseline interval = 17.4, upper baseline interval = 17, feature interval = 16.1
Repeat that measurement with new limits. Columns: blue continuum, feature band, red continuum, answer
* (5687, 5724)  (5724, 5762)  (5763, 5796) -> -2.01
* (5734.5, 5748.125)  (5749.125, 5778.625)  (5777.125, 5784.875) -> -0.81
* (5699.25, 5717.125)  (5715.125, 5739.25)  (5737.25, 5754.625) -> -0.88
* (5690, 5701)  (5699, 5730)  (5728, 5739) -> 2.64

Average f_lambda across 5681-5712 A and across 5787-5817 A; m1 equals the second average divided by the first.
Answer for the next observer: 1.02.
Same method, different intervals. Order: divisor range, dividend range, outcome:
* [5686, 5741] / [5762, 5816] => 1.00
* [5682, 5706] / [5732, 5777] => 1.02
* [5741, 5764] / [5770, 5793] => 0.95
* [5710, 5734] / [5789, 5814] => 1.02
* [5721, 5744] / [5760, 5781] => 0.97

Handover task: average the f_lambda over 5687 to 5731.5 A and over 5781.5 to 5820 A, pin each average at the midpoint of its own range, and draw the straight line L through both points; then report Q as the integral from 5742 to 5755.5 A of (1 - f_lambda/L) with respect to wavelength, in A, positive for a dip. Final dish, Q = -0.4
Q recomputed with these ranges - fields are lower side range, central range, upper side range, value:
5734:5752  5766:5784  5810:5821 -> 0.8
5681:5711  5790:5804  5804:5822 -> 0.3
